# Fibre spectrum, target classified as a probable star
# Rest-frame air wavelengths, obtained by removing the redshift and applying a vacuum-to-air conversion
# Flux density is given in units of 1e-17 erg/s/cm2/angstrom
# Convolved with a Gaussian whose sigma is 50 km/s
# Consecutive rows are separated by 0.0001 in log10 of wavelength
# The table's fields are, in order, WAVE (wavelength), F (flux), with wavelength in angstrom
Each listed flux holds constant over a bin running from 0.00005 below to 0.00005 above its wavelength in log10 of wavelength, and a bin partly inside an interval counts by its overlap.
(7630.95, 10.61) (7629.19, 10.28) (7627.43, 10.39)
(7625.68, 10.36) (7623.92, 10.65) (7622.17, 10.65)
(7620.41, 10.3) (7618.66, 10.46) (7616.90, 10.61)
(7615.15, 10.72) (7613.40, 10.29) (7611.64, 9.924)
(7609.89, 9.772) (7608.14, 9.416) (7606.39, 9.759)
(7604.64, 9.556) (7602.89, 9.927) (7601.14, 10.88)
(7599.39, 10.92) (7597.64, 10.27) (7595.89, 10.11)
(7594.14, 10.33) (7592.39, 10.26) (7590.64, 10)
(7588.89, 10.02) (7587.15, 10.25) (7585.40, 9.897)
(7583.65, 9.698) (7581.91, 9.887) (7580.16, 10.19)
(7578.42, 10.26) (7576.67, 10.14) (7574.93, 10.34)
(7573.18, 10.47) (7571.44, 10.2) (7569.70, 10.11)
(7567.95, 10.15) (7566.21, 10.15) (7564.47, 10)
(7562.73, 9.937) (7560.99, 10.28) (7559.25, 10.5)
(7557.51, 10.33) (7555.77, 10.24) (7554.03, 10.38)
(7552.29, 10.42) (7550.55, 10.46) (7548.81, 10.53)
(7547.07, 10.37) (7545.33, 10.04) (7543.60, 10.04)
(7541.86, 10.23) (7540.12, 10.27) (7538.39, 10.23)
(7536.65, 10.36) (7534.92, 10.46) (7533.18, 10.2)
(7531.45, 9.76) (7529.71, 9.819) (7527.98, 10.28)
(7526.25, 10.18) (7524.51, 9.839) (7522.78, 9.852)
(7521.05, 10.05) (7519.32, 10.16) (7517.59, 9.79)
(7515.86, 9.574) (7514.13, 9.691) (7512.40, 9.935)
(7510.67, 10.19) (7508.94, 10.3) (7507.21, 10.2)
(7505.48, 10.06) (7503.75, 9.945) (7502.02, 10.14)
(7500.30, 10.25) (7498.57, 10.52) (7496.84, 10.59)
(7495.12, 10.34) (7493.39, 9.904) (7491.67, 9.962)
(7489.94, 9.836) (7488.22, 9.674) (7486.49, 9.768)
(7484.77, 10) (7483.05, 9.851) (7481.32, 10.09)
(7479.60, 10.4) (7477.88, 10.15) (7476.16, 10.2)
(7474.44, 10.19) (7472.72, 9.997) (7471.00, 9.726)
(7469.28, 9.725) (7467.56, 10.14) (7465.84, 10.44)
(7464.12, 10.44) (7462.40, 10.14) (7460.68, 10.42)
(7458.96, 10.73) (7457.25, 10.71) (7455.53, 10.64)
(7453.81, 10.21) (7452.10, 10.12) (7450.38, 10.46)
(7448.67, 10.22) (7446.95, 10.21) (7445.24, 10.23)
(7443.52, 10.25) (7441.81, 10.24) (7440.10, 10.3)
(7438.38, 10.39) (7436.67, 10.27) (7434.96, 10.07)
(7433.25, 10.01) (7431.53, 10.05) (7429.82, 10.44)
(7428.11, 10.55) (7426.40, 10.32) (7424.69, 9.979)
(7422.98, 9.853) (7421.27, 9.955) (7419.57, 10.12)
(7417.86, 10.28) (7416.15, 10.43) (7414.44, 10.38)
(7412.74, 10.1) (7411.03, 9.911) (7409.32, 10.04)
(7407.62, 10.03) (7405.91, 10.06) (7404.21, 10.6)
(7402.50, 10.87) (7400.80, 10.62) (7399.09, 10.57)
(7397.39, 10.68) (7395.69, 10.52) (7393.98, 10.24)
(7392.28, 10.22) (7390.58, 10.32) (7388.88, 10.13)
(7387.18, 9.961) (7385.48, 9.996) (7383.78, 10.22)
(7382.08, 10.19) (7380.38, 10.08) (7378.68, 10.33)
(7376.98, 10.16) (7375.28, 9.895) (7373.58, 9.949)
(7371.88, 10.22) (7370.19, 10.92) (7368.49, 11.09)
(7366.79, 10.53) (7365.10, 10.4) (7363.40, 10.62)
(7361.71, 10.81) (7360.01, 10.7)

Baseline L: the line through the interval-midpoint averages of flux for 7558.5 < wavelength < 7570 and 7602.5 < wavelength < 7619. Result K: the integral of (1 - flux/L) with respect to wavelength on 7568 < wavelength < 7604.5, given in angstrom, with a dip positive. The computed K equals -0.3 angstrom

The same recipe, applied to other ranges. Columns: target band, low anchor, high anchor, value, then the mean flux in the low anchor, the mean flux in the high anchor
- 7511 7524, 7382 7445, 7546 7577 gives 0.5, 10.2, 10.3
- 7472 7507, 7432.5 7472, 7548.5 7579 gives 0.6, 10.3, 10.3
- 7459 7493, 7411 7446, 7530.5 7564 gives 0.5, 10.2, 10.3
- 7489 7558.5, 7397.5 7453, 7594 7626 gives 0.8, 10.3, 10.3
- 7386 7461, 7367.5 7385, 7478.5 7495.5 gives -0.9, 10.3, 9.97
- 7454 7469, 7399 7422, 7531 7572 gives -0.2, 10.3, 10.2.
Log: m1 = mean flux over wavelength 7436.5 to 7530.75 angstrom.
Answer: 10.1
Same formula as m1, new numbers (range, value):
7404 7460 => 10.2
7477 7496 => 10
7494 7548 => 10.1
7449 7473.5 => 10.3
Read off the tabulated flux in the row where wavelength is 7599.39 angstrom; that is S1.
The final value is 10.92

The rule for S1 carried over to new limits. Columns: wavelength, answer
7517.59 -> 9.79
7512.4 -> 9.935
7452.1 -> 10.12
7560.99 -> 10.28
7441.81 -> 10.24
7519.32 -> 10.16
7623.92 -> 10.65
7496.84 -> 10.59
